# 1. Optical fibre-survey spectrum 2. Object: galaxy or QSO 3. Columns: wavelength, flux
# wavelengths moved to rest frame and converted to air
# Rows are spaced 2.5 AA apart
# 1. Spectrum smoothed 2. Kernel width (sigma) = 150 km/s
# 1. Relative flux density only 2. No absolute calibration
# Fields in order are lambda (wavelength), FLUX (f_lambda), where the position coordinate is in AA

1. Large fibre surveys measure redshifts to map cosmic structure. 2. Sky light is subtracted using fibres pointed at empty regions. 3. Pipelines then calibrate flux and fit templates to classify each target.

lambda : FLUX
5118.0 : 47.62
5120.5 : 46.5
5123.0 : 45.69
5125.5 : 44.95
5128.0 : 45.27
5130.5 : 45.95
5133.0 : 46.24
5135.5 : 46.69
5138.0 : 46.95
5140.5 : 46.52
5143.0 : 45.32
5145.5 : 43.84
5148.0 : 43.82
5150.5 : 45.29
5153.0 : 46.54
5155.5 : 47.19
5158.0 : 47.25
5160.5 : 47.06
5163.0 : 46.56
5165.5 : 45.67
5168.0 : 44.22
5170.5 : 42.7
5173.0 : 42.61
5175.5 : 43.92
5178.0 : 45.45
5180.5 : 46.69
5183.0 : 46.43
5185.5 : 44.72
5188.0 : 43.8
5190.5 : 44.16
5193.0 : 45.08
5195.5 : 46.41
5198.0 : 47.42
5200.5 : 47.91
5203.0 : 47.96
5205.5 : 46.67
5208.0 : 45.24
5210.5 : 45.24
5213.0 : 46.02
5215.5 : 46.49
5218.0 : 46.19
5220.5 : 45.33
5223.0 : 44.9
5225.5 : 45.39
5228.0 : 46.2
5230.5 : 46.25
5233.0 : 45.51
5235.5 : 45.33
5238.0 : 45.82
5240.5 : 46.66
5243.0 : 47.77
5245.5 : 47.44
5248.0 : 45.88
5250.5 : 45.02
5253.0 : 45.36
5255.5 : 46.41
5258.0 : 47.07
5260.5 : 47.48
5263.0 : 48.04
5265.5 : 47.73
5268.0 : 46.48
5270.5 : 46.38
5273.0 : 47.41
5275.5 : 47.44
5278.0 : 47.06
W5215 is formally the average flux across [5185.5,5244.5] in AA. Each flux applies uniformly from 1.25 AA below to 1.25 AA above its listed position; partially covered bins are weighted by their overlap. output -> 46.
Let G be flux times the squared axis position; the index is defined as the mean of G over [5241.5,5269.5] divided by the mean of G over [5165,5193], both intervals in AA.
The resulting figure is 1.1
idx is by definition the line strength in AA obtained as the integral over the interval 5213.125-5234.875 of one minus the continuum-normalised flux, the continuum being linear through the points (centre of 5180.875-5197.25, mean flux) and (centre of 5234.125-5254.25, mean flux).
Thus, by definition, 0.02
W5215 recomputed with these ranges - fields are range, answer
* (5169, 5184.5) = 44.6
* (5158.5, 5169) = 46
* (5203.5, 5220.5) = 46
